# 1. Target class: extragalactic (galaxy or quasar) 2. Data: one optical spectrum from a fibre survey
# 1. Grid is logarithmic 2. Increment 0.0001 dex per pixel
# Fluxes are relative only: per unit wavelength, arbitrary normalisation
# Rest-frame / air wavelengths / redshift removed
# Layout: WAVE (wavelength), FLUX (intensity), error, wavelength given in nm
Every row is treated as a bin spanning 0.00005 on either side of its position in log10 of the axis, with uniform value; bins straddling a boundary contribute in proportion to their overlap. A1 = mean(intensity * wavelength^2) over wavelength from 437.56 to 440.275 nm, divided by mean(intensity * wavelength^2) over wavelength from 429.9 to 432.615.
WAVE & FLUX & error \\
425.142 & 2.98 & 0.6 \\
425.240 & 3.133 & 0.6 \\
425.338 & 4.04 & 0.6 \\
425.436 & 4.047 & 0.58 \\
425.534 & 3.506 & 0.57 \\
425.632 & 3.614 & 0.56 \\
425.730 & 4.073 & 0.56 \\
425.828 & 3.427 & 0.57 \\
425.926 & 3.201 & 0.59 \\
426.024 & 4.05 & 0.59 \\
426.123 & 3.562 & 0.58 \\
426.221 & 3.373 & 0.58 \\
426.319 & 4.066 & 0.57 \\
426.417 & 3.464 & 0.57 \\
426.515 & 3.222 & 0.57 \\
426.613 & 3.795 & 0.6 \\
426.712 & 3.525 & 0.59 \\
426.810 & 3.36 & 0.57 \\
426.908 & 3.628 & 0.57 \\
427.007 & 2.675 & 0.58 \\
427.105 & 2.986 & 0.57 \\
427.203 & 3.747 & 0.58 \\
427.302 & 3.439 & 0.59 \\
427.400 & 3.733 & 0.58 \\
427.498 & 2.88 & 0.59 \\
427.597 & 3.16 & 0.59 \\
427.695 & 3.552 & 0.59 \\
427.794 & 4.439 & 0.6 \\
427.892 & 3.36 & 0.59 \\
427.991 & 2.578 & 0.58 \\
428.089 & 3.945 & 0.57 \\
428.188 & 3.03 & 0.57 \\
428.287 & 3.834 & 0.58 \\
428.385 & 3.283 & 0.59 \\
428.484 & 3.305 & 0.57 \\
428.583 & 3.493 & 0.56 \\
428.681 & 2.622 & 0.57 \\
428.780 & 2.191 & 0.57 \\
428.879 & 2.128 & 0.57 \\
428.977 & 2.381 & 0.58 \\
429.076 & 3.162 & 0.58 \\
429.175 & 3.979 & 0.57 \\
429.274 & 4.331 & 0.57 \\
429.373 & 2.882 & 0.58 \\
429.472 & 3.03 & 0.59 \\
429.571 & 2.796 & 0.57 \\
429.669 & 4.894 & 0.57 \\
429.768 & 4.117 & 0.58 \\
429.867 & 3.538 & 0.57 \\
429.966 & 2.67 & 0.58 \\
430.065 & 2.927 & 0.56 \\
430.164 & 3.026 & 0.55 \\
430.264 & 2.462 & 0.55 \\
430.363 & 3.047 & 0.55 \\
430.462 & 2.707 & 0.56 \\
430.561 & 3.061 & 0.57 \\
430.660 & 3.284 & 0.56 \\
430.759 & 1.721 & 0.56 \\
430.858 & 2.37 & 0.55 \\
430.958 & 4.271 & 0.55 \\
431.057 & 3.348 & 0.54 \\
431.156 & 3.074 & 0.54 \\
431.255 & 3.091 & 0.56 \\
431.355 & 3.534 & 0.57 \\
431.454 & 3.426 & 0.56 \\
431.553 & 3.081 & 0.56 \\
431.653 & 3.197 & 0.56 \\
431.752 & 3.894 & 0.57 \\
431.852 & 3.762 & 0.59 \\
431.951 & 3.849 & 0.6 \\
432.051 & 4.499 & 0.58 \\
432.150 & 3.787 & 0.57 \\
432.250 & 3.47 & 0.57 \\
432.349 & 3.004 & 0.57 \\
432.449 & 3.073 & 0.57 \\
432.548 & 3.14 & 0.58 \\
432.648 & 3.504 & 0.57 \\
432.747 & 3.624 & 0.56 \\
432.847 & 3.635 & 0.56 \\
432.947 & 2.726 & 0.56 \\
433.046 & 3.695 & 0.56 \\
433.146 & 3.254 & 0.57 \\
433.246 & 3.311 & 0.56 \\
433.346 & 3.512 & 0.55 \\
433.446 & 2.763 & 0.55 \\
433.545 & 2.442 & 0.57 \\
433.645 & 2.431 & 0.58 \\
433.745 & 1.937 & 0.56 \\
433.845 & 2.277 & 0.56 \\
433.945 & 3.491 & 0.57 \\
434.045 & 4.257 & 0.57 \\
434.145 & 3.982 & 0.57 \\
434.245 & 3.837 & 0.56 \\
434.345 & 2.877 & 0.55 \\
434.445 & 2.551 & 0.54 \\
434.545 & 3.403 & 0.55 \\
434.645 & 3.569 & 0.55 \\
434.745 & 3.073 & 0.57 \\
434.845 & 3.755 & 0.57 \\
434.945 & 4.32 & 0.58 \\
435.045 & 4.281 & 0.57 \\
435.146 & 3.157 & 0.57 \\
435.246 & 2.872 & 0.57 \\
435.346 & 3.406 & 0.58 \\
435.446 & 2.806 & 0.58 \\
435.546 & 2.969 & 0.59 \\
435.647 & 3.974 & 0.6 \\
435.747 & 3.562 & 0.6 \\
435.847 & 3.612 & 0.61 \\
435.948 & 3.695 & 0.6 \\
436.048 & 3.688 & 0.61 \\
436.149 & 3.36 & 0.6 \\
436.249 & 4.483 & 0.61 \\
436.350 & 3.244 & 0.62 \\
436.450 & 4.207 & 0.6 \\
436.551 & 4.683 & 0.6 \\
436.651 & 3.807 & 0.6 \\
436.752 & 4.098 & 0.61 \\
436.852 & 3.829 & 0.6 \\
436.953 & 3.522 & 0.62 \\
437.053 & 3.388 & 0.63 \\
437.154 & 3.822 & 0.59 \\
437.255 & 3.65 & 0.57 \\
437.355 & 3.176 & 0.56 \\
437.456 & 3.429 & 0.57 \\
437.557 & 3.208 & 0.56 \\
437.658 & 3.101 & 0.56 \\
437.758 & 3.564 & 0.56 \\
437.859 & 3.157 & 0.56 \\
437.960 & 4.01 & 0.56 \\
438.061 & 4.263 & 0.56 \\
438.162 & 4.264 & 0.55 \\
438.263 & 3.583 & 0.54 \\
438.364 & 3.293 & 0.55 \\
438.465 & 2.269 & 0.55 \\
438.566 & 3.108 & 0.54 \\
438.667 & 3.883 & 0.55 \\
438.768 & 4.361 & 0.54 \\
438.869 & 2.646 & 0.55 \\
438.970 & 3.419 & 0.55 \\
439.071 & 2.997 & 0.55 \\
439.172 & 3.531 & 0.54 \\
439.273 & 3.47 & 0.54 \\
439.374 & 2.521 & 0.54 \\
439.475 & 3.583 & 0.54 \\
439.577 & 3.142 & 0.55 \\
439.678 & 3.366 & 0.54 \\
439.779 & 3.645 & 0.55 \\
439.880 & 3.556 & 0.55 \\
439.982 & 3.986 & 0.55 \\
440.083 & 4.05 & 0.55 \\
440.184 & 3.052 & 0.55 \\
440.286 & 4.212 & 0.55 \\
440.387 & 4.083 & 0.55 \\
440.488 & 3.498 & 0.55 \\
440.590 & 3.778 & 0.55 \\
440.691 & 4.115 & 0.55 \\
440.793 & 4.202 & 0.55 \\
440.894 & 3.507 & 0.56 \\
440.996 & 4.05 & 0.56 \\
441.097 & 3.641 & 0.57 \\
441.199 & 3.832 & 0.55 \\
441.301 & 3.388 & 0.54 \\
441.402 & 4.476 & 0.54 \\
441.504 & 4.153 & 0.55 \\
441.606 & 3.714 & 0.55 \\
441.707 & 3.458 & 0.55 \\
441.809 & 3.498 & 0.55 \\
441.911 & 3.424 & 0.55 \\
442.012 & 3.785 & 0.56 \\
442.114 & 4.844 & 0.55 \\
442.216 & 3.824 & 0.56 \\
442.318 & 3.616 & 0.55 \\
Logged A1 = 1.11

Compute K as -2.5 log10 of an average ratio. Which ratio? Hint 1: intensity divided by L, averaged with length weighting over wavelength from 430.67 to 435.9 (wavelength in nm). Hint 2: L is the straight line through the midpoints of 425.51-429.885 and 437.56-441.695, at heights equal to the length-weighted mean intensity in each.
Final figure 0.06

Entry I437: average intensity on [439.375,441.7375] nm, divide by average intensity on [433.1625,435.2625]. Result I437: 1.15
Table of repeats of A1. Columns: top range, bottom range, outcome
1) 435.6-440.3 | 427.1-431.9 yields 1.15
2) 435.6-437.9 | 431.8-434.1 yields 1.14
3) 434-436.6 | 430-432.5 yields 1.13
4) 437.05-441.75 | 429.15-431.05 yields 1.17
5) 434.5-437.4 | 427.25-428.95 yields 1.17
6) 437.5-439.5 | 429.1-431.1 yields 1.10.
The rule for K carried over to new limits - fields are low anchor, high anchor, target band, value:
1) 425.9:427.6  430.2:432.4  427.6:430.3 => 0.033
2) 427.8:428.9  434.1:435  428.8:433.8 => 0.033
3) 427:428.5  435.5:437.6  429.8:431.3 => 0.169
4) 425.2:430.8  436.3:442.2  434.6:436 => 0.009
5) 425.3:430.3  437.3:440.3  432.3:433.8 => 0.117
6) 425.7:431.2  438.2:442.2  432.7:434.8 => 0.087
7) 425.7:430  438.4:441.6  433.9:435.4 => -0.005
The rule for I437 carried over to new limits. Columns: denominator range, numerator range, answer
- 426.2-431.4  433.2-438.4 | 1.07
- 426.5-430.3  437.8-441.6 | 1.10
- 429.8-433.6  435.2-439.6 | 1.09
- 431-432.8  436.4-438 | 1.06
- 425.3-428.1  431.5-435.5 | 0.95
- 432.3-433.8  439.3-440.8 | 1.18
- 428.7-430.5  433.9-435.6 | 1.11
